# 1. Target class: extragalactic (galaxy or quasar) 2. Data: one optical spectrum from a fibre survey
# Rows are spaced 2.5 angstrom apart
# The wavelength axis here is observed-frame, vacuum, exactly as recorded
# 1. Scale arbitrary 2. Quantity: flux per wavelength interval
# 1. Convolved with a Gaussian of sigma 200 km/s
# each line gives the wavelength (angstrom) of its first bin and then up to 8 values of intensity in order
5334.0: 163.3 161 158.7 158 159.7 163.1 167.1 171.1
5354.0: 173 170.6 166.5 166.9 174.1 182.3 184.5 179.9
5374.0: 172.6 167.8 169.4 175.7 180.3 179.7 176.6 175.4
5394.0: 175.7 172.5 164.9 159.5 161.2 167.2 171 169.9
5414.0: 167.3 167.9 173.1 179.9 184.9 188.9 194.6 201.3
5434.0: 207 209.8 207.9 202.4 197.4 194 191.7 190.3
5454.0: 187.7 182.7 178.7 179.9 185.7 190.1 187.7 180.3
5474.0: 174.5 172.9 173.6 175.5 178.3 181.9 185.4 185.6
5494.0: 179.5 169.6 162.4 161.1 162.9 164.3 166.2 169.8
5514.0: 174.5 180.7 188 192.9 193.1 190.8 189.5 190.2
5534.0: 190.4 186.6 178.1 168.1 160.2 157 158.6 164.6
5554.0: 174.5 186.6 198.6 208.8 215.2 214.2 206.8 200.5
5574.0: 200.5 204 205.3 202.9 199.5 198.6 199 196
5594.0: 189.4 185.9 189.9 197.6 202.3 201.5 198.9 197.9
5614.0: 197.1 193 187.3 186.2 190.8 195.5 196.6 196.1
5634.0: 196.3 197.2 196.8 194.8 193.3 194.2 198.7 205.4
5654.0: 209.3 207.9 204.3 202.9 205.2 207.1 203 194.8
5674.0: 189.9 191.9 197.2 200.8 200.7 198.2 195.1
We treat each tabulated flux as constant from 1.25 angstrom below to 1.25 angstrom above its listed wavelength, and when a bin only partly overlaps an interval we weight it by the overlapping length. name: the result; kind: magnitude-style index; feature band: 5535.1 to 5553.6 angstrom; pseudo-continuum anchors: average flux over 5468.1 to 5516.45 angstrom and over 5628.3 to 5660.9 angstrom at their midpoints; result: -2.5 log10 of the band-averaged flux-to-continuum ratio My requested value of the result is 0.09 mag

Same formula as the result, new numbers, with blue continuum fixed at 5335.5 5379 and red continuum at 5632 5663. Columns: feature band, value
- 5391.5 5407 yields 0.04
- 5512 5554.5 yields 0.05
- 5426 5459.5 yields -0.10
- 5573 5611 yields -0.02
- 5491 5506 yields 0.09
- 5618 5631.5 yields 0.03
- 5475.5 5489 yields 0.03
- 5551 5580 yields -0.04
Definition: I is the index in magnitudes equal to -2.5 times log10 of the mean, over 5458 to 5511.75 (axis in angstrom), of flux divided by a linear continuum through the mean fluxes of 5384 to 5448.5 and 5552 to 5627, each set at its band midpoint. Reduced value 0.07 mag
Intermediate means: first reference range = 182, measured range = 176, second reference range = 197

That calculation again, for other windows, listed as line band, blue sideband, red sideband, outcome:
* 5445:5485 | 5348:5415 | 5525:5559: -0.049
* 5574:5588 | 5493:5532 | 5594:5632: -0.073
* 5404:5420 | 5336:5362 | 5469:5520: 0.003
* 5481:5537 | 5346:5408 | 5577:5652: 0.038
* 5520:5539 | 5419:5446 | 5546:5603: 0.029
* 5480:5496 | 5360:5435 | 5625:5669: 0.027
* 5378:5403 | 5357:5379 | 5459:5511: 0.009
